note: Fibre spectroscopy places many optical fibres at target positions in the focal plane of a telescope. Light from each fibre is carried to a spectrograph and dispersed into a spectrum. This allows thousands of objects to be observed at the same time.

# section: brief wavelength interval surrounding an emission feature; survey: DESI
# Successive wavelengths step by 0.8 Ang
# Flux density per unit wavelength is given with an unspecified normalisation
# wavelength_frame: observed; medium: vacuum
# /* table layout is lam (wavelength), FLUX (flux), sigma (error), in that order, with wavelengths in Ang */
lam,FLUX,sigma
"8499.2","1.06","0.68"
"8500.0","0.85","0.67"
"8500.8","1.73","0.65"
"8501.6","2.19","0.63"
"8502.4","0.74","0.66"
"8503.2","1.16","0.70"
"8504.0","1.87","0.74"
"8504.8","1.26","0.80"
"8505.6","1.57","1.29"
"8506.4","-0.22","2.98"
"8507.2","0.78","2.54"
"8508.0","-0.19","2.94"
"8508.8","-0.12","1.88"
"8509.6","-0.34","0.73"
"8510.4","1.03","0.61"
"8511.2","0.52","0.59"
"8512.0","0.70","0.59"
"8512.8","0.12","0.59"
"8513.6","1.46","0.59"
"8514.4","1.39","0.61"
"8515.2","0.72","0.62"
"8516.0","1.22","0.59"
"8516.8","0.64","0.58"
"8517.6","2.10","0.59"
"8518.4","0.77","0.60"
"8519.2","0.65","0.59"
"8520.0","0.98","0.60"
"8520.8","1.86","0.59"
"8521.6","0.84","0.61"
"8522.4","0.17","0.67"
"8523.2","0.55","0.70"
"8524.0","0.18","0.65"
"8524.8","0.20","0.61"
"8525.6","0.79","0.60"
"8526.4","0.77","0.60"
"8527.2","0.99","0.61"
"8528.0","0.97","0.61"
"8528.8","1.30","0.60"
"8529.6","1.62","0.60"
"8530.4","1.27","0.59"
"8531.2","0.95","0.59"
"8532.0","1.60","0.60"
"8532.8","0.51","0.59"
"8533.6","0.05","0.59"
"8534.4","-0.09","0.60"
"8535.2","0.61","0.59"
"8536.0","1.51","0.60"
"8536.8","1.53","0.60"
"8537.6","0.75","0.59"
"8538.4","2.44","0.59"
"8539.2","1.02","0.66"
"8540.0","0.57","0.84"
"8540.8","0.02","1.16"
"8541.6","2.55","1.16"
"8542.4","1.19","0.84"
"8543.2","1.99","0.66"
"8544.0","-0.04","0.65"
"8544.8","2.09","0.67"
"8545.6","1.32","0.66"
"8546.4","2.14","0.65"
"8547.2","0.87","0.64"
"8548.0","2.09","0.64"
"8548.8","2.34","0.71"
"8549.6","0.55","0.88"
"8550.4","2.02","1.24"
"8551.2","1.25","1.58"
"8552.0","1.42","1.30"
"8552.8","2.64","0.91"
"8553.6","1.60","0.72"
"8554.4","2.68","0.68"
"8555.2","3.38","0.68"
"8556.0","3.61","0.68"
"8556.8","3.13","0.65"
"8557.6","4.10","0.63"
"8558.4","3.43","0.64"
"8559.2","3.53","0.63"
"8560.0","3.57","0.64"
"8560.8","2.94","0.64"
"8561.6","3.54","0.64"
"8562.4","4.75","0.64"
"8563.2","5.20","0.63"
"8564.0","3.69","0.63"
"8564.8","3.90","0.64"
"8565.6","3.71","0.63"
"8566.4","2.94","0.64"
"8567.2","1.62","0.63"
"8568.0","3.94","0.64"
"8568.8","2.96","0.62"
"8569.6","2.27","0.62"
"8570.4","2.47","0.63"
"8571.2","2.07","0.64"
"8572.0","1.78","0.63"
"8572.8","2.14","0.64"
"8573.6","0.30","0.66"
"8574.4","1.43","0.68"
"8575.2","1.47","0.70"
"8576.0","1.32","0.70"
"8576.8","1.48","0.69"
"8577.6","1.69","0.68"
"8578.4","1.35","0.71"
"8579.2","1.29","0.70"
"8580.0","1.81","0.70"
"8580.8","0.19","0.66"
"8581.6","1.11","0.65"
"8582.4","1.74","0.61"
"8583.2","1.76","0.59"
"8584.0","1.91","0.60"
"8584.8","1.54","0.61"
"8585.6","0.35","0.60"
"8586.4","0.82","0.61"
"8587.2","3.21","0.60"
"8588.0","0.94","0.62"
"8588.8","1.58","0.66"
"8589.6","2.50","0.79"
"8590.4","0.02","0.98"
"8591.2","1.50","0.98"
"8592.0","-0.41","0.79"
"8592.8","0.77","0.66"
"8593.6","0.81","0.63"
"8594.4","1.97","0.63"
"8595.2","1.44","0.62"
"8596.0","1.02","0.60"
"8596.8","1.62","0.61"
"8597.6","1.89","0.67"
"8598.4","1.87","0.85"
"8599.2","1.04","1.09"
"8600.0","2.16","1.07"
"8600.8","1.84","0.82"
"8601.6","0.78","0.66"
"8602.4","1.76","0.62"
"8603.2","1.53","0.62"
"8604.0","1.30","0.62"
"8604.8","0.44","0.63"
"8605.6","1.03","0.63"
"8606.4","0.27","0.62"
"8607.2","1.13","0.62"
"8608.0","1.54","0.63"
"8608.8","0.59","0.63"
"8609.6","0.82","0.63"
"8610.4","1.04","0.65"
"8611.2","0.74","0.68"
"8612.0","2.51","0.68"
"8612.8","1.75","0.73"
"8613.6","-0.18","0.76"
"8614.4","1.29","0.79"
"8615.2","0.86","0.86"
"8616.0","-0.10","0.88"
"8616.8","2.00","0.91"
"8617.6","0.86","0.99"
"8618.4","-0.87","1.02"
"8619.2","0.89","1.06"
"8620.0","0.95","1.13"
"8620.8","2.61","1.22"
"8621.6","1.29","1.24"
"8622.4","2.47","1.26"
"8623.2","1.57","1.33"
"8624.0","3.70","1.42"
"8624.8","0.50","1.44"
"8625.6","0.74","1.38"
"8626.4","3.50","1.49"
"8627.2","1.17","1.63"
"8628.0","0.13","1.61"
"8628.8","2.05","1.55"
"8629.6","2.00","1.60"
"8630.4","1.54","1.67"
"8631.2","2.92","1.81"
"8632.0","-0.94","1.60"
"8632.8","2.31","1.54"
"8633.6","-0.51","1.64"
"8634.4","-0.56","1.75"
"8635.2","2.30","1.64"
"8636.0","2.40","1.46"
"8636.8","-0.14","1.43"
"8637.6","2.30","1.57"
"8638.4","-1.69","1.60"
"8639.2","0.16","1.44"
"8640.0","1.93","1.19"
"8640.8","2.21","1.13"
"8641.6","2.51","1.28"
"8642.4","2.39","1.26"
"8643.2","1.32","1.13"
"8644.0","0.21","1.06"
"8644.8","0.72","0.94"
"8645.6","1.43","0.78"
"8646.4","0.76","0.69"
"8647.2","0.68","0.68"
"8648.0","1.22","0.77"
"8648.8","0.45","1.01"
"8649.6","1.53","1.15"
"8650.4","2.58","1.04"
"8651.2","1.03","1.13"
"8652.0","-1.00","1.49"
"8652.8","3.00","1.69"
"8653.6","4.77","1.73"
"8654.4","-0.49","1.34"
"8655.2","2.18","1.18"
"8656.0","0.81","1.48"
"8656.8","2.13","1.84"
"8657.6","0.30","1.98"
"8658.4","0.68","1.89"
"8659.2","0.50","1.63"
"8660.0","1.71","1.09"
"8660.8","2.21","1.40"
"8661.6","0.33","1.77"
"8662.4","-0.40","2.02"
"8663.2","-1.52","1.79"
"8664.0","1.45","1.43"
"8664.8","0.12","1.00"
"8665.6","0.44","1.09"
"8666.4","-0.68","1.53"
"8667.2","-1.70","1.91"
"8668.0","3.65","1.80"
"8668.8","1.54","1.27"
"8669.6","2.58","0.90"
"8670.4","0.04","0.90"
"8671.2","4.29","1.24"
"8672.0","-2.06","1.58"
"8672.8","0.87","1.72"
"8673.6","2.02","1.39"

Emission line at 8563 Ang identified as [O II] 3727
